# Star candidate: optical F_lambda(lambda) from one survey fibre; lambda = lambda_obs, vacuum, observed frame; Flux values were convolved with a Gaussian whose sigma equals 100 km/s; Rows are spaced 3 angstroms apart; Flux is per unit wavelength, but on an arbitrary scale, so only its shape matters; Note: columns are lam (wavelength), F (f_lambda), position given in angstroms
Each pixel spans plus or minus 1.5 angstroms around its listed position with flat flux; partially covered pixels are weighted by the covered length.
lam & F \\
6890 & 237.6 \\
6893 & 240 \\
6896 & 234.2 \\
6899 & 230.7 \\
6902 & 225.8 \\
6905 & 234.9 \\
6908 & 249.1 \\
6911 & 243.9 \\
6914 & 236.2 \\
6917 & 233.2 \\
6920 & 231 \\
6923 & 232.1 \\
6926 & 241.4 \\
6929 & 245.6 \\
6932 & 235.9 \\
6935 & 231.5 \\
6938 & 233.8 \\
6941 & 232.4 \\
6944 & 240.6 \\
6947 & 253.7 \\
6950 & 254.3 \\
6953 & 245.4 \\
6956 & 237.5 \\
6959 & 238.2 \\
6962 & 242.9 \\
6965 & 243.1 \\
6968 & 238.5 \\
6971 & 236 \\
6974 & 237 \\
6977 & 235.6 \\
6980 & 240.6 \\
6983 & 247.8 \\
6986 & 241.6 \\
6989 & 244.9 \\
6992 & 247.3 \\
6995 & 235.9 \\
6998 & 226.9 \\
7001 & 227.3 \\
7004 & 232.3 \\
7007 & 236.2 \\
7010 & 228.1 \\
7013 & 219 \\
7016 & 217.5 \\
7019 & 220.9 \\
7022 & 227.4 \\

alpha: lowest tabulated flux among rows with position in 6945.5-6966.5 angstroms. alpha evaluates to 237.5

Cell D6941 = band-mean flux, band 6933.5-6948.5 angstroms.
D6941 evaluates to 238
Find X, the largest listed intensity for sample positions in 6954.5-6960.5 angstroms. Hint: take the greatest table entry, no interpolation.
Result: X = 238.2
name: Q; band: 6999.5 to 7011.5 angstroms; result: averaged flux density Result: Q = 231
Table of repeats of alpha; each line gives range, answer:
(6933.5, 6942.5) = 231.5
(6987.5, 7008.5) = 226.9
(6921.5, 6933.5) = 232.1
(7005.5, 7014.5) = 219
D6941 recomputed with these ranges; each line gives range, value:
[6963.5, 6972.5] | 239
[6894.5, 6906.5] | 231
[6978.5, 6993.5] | 244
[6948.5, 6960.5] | 244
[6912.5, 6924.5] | 233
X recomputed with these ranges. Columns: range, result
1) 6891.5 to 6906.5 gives 240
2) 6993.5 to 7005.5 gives 235.9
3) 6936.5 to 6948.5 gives 253.7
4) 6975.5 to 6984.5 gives 247.8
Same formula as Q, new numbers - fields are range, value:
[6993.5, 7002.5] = 230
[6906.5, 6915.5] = 243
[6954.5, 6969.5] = 240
